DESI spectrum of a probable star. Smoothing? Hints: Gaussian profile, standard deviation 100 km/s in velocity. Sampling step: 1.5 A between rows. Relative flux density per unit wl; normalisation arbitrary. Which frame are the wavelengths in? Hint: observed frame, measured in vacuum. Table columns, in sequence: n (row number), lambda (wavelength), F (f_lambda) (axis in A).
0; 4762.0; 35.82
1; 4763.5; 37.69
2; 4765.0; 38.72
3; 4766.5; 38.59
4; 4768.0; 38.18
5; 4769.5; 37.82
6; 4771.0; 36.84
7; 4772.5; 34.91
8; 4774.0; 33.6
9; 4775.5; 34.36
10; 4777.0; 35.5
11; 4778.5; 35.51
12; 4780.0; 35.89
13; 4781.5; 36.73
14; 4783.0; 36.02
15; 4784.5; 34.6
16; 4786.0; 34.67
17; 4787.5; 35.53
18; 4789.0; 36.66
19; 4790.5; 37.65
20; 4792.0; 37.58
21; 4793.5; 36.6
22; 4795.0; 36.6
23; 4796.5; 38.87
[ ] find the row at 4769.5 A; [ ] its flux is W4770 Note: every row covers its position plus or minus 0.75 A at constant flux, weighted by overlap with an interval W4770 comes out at 37.82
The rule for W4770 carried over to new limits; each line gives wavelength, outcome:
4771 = 36.84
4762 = 35.82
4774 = 33.6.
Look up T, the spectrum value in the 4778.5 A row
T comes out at 35.51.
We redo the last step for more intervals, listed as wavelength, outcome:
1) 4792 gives 37.58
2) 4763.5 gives 37.69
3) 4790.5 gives 37.65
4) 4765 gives 38.72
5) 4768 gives 38.18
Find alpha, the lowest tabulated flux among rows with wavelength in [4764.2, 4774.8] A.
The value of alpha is 33.6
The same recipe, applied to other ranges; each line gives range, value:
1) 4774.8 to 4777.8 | 34.36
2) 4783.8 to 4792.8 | 34.6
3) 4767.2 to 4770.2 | 37.82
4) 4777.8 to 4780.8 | 35.51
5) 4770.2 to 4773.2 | 34.91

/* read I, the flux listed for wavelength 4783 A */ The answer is 36.02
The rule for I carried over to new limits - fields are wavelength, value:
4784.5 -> 34.6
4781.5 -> 36.73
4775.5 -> 34.36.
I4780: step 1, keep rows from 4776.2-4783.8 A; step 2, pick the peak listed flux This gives 36.73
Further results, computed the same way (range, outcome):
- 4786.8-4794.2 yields 37.65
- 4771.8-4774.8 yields 34.91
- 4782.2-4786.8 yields 36.02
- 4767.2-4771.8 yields 38.18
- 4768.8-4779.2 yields 37.82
